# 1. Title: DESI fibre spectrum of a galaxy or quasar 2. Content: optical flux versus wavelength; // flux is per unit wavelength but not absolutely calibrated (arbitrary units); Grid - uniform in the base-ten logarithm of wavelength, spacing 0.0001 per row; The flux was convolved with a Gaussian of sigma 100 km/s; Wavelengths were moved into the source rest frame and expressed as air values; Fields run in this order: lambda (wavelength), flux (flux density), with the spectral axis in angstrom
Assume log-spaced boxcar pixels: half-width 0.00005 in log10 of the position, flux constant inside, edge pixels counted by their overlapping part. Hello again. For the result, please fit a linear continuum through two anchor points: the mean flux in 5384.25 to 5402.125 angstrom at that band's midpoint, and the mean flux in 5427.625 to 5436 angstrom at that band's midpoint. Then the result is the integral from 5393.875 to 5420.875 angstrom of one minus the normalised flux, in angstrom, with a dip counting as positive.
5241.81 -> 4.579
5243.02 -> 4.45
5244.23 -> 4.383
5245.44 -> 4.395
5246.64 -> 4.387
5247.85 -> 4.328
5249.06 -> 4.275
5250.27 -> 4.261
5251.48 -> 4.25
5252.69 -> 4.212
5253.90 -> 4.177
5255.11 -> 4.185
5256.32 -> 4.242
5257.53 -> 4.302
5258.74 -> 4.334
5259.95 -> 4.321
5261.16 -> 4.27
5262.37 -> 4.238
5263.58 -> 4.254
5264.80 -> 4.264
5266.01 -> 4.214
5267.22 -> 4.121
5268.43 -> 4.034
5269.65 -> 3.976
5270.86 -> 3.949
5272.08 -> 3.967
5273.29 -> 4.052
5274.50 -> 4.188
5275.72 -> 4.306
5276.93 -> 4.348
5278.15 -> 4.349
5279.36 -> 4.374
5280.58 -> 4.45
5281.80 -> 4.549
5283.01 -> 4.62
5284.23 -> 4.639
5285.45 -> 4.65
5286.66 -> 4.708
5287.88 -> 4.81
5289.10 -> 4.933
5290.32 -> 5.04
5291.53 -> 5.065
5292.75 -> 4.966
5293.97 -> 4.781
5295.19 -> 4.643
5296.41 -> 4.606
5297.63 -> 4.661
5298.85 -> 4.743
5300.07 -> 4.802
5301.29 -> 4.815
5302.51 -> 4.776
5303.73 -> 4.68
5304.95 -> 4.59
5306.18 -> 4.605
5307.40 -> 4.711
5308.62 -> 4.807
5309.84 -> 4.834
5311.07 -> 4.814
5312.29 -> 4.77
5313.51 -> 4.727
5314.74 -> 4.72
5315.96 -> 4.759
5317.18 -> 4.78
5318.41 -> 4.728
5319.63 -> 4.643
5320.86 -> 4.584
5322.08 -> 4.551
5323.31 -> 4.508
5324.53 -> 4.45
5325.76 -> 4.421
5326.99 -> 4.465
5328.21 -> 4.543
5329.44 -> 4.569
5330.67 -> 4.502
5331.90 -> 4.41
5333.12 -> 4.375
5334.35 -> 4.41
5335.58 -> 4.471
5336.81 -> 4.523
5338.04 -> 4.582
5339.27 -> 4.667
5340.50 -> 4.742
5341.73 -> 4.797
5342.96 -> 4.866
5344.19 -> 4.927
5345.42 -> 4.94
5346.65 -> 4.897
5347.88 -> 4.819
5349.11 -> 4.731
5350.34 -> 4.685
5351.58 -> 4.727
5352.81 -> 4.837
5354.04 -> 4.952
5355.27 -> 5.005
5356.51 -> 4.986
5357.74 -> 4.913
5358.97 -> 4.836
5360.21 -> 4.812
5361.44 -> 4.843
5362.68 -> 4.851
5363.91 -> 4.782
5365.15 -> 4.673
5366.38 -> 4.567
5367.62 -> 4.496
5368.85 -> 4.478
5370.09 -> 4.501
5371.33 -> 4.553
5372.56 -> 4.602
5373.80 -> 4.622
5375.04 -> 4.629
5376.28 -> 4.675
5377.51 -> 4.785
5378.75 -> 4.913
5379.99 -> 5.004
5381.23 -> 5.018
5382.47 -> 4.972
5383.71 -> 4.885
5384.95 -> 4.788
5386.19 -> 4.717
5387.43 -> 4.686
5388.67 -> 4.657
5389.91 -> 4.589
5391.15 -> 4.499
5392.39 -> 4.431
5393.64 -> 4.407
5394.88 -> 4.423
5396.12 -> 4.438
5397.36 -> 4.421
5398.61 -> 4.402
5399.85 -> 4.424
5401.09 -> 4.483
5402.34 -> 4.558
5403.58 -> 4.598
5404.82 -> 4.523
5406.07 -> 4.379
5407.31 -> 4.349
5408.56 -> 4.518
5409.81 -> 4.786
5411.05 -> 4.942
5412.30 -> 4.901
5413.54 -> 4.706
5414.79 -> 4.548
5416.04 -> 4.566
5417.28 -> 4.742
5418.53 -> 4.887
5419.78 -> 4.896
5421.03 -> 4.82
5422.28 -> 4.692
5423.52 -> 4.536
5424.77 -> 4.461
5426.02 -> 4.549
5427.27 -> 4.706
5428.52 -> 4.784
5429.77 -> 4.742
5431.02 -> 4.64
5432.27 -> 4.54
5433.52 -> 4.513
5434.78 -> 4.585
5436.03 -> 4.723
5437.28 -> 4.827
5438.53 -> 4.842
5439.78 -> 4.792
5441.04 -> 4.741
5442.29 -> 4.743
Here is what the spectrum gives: -0.2 angstrom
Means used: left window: 4.53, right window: 4.64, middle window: 4.6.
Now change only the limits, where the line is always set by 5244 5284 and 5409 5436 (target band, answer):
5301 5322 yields -1.6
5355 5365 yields -0.8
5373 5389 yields -0.8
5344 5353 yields -0.6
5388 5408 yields 0.7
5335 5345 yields -0.5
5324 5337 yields -0.1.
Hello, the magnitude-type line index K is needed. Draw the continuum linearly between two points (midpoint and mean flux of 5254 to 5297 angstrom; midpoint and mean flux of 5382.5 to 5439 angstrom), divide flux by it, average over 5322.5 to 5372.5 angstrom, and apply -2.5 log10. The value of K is -0.03 mag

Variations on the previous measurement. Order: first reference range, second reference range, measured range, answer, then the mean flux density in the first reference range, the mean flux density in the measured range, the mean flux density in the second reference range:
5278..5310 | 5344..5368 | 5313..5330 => 0.04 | 4.72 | 4.6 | 4.82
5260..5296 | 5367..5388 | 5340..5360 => -0.05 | 4.44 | 4.85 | 4.73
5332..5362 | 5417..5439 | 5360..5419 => 0.02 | 4.76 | 4.64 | 4.69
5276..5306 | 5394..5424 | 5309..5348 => 0.00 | 4.69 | 4.65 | 4.61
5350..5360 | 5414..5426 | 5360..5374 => 0.04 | 4.87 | 4.65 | 4.68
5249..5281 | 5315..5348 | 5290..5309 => -0.08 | 4.22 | 4.76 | 4.63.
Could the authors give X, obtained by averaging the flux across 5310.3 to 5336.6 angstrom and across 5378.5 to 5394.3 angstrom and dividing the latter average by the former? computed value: 1.0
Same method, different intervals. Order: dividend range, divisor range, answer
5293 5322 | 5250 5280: 1.12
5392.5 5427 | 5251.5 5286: 1.07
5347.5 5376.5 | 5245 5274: 1.12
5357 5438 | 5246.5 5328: 1.03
